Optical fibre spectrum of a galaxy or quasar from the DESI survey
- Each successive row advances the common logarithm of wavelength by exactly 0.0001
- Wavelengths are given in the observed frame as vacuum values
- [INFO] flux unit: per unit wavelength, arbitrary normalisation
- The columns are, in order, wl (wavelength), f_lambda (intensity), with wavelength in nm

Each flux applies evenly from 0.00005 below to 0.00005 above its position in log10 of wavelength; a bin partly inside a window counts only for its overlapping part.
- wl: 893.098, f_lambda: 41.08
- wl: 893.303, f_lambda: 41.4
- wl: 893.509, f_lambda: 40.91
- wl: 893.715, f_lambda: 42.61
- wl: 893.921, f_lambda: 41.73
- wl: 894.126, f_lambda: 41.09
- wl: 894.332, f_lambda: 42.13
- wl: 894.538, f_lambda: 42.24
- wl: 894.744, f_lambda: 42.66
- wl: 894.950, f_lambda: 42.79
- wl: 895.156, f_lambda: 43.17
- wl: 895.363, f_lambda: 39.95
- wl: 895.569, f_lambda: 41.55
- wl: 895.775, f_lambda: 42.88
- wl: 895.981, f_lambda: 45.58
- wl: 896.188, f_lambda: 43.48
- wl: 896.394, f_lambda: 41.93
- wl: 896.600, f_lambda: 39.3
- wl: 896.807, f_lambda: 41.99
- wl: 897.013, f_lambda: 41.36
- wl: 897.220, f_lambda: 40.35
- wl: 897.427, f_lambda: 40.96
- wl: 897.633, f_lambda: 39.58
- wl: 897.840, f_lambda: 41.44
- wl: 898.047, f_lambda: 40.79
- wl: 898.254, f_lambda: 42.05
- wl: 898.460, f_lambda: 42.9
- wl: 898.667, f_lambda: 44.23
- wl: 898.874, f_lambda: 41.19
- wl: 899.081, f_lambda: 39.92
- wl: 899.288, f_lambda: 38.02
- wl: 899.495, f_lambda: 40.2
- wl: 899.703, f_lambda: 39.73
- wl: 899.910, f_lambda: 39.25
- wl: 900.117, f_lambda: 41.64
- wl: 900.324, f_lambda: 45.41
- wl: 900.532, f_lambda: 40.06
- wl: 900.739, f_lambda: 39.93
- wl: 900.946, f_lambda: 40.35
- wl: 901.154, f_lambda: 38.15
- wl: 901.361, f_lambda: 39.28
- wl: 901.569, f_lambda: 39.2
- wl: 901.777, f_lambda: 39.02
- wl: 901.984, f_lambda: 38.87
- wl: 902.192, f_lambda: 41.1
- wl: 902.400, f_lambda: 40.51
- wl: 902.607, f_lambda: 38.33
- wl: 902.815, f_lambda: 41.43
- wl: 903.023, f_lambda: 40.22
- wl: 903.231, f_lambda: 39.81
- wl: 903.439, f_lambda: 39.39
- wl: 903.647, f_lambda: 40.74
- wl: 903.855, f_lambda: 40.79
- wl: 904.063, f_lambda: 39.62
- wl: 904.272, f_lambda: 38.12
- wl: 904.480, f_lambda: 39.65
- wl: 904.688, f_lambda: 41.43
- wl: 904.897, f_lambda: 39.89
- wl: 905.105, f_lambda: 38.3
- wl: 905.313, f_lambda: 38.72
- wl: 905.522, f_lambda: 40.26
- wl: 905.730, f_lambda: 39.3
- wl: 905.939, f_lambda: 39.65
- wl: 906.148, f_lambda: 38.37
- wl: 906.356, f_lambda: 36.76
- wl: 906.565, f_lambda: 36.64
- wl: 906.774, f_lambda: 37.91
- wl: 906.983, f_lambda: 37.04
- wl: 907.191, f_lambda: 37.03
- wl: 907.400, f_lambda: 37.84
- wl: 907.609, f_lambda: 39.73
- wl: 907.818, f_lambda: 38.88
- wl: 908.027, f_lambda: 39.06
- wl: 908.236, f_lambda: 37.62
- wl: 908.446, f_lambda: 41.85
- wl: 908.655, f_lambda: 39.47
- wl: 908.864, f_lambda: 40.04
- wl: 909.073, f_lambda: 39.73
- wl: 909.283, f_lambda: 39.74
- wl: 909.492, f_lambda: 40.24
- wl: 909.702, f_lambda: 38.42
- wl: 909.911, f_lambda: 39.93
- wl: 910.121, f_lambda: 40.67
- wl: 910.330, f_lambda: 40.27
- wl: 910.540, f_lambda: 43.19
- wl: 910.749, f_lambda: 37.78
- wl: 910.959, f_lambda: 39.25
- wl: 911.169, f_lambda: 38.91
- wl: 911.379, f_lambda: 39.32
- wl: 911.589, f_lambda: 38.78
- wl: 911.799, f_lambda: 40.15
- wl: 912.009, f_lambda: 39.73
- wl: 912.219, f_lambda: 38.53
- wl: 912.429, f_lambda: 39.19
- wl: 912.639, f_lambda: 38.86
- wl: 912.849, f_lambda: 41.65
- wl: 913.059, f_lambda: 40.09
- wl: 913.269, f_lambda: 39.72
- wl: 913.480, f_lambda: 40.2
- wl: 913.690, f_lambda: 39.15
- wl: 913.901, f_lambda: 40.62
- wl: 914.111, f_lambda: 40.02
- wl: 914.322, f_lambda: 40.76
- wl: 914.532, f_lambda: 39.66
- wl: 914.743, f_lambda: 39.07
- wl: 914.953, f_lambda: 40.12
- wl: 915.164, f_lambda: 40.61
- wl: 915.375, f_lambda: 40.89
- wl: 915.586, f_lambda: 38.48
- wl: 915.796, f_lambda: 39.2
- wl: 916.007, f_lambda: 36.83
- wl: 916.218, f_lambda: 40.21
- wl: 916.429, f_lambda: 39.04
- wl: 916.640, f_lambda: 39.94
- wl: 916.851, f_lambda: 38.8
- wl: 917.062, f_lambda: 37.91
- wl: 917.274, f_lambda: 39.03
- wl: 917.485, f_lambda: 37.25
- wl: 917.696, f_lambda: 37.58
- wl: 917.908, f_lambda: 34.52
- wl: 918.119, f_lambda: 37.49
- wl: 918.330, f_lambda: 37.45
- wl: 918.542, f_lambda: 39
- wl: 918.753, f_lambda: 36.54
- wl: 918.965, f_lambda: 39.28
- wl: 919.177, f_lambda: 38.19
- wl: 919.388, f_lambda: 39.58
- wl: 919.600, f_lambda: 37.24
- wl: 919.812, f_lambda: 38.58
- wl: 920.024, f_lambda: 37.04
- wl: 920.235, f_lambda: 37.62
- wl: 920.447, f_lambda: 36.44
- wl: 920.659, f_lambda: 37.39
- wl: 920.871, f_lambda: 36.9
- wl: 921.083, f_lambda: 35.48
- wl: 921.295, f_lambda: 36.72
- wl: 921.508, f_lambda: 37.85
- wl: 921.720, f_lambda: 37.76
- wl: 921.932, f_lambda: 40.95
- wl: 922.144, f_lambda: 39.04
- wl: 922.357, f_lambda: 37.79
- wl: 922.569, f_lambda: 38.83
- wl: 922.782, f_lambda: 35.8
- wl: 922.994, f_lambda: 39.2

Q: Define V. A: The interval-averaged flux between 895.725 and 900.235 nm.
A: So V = 41.3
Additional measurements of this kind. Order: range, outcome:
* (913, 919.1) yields 38.9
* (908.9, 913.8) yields 39.7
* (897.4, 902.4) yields 40.5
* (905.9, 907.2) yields 37.6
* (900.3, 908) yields 39.3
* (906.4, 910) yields 38.9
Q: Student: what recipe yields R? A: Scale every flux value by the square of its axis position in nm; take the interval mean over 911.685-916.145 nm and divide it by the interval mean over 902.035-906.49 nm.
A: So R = 1.0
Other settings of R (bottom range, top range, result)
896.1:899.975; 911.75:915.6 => 1.01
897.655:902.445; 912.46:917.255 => 1.01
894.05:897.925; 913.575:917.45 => 0.98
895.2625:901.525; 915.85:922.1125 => 0.97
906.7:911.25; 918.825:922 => 0.98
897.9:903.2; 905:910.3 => 0.98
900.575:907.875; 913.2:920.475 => 1.01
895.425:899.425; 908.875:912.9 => 0.98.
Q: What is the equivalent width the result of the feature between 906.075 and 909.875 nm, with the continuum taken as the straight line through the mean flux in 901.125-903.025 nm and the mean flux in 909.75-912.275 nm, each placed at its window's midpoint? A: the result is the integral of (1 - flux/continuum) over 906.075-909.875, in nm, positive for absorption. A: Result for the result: 0.09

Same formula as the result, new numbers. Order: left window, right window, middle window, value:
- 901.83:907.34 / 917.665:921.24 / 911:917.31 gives -0.242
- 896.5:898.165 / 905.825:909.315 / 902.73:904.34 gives -0.024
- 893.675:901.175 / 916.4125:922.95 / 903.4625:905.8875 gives 0.034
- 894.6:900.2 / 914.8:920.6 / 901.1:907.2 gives 0.179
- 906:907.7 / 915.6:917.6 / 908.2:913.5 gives -0.230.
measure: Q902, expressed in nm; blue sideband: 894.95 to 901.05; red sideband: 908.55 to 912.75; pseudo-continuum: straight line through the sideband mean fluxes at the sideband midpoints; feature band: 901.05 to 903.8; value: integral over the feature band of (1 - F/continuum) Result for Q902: 0.070 nm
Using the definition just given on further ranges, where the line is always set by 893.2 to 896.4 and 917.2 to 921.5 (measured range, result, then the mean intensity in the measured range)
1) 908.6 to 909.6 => -0.01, 39.8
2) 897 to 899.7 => 0.04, 40.9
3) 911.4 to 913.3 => -0.04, 39.6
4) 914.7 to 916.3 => -0.05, 39.4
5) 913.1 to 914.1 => -0.04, 39.9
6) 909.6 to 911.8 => -0.03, 39.7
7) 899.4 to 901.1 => 0.02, 40.7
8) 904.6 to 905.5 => 0.01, 39.6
